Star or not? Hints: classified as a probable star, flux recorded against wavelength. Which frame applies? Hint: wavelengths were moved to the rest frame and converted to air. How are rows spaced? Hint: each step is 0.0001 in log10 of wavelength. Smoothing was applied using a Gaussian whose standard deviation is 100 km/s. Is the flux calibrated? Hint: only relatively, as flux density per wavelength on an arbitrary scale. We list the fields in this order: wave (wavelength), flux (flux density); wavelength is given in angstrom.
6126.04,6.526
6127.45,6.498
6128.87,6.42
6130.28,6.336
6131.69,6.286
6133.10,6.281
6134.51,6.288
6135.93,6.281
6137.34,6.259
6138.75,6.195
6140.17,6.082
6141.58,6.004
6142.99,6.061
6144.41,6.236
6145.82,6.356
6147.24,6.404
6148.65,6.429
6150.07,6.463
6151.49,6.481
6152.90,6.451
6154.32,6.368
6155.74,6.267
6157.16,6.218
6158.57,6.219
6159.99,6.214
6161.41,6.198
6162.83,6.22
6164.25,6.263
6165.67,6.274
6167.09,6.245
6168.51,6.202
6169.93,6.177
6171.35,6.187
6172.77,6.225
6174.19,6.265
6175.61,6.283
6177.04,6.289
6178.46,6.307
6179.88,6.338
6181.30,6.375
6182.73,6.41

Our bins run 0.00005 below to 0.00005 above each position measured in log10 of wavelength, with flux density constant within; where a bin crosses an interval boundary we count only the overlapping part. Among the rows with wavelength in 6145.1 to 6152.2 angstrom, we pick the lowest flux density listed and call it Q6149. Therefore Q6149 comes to 6.356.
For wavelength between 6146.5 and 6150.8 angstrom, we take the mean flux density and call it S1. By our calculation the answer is 6.42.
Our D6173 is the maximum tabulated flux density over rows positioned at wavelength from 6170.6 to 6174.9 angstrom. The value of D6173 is 6.265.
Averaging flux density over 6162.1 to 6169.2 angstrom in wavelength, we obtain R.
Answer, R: 6.24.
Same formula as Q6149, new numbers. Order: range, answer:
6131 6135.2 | 6.281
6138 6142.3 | 6.004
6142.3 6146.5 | 6.061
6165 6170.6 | 6.177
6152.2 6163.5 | 6.198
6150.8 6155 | 6.368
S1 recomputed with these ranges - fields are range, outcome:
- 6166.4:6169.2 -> 6.22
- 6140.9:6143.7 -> 6.04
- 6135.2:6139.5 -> 6.23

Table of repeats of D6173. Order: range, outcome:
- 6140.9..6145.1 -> 6.236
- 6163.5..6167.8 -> 6.274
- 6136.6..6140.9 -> 6.259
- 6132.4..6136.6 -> 6.288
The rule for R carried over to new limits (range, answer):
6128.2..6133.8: 6.34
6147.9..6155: 6.44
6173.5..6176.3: 6.28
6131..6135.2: 6.29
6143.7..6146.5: 6.3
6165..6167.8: 6.26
